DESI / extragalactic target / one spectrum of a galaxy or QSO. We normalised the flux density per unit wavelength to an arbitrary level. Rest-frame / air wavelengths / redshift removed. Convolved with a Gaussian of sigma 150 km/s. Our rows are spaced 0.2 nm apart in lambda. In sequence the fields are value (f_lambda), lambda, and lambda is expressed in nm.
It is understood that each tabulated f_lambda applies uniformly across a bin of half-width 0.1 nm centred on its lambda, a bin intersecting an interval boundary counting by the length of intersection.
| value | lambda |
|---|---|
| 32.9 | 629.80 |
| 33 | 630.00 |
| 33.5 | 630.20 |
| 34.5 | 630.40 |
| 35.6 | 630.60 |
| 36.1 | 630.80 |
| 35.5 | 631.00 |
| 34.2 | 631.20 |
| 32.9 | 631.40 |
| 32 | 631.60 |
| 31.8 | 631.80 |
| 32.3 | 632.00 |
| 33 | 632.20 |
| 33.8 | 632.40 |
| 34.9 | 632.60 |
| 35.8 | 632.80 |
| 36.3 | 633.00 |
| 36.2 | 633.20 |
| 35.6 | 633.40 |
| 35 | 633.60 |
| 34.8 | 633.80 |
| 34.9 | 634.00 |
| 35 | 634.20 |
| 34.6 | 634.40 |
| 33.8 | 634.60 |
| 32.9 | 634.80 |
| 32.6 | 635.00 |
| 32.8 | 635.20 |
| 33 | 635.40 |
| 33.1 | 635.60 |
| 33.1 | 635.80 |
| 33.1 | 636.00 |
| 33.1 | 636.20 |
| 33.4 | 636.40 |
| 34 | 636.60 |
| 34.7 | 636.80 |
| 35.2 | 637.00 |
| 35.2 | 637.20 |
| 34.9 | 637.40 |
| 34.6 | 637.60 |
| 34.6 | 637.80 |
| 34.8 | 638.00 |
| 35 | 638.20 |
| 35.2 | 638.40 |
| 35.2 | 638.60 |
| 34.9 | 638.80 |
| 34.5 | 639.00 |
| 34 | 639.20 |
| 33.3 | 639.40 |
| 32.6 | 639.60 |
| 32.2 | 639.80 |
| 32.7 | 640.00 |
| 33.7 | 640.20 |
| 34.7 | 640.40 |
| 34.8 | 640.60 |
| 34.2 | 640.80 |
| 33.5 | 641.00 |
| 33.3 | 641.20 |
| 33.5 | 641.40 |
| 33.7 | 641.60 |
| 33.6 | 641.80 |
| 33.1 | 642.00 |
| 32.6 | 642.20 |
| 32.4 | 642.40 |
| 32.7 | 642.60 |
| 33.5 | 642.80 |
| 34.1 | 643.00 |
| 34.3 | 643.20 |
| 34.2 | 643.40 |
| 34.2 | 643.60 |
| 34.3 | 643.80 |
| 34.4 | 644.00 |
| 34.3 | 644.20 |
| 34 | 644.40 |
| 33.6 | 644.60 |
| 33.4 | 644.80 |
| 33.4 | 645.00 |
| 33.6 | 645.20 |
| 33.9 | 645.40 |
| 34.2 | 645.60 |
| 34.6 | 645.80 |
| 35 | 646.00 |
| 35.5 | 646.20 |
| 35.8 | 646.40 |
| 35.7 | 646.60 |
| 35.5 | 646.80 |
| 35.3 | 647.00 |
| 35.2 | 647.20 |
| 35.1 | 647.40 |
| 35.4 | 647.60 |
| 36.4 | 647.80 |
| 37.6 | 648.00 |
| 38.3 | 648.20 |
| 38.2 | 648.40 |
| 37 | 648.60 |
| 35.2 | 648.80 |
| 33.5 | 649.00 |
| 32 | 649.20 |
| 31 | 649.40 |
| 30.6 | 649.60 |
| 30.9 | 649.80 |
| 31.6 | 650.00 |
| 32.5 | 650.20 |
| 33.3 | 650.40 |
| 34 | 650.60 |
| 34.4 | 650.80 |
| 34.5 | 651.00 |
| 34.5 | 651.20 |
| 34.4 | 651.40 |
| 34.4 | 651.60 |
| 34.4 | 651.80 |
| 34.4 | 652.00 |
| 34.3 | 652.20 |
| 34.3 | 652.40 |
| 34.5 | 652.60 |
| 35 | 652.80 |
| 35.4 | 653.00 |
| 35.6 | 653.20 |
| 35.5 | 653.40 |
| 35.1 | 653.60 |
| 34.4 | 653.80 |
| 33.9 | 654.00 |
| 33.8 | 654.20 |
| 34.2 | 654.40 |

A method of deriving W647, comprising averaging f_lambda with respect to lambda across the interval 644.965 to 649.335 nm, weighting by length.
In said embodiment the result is 35.3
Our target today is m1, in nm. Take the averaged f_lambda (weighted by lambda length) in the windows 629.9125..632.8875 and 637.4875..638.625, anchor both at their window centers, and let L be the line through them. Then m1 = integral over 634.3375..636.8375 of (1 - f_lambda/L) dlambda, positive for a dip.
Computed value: 0.09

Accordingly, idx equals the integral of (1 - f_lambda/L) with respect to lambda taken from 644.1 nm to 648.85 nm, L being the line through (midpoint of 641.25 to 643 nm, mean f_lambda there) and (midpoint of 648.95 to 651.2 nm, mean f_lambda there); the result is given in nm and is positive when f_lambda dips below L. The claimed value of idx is -0.34 nm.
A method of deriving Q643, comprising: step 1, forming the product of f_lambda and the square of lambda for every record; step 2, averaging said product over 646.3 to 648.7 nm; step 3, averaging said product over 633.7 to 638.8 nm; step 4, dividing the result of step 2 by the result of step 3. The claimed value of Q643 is 1.1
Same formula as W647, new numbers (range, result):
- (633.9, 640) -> 34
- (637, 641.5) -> 34.2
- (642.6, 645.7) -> 33.9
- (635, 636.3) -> 33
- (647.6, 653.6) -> 34.4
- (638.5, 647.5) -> 34.1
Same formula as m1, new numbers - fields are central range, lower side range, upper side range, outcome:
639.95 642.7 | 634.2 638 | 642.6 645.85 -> 0.036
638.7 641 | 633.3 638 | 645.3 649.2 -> 0.057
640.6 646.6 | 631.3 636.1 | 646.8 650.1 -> 0.076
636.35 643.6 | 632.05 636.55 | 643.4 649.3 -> 0.112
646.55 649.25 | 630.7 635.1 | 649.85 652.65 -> -0.147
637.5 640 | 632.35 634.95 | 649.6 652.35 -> 0.022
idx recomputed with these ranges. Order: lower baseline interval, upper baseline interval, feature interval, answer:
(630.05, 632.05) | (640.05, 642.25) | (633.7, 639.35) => -0.067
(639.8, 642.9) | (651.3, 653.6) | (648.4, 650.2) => 0.071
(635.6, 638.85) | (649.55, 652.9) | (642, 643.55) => 0.032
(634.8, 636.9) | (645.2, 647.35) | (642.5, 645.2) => 0.057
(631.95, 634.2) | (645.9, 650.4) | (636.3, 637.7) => 0.009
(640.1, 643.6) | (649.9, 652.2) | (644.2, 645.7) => -0.002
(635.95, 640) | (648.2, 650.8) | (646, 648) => -0.115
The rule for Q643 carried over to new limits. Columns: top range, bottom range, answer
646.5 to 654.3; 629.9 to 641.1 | 1.06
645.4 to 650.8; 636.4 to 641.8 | 1.04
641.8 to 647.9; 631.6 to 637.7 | 1.04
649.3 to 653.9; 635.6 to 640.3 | 1.04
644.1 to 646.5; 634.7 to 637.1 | 1.06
